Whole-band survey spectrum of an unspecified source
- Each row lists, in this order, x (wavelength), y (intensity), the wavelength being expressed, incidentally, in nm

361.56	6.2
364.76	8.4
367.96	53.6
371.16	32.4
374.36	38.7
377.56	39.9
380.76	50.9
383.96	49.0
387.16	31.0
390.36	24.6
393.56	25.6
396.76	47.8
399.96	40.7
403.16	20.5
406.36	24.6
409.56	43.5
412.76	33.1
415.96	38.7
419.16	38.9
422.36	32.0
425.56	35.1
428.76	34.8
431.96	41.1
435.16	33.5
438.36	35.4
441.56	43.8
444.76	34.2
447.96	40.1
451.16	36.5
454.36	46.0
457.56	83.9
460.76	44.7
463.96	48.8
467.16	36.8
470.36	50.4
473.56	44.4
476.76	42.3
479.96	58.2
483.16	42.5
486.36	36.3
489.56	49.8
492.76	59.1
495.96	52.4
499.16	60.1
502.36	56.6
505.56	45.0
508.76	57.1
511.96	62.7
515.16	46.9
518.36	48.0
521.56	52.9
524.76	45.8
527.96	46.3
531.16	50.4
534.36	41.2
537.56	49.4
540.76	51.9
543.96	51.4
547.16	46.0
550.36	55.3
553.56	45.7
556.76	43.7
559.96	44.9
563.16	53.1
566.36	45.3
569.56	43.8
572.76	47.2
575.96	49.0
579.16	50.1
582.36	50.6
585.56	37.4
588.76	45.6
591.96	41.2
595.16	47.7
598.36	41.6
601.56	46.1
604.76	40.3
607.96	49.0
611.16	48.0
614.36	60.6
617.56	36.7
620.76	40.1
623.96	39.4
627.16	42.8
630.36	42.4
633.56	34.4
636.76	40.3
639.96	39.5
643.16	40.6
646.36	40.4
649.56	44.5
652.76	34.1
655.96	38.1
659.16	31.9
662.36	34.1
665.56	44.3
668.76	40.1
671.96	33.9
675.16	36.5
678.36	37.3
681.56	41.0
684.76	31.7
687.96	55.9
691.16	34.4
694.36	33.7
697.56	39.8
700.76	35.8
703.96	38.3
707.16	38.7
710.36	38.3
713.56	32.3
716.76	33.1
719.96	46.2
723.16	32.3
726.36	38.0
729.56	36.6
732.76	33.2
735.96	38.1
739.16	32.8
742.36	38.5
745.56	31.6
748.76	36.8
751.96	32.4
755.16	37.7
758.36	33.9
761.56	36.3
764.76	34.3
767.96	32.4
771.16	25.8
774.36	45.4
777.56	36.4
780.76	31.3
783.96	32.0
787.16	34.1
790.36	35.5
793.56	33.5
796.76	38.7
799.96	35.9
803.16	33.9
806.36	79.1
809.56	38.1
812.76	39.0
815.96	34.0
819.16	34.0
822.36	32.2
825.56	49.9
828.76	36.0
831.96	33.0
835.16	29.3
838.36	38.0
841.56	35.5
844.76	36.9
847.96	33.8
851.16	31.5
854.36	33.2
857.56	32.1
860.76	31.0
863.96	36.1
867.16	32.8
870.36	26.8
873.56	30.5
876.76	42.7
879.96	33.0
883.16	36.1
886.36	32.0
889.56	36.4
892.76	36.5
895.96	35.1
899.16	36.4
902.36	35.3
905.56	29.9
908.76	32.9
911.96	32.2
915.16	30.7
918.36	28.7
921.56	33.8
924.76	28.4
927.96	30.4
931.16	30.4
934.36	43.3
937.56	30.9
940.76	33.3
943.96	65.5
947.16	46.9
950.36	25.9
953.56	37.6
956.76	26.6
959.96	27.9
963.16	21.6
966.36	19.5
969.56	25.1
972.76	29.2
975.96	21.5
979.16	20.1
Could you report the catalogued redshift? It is 0.23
